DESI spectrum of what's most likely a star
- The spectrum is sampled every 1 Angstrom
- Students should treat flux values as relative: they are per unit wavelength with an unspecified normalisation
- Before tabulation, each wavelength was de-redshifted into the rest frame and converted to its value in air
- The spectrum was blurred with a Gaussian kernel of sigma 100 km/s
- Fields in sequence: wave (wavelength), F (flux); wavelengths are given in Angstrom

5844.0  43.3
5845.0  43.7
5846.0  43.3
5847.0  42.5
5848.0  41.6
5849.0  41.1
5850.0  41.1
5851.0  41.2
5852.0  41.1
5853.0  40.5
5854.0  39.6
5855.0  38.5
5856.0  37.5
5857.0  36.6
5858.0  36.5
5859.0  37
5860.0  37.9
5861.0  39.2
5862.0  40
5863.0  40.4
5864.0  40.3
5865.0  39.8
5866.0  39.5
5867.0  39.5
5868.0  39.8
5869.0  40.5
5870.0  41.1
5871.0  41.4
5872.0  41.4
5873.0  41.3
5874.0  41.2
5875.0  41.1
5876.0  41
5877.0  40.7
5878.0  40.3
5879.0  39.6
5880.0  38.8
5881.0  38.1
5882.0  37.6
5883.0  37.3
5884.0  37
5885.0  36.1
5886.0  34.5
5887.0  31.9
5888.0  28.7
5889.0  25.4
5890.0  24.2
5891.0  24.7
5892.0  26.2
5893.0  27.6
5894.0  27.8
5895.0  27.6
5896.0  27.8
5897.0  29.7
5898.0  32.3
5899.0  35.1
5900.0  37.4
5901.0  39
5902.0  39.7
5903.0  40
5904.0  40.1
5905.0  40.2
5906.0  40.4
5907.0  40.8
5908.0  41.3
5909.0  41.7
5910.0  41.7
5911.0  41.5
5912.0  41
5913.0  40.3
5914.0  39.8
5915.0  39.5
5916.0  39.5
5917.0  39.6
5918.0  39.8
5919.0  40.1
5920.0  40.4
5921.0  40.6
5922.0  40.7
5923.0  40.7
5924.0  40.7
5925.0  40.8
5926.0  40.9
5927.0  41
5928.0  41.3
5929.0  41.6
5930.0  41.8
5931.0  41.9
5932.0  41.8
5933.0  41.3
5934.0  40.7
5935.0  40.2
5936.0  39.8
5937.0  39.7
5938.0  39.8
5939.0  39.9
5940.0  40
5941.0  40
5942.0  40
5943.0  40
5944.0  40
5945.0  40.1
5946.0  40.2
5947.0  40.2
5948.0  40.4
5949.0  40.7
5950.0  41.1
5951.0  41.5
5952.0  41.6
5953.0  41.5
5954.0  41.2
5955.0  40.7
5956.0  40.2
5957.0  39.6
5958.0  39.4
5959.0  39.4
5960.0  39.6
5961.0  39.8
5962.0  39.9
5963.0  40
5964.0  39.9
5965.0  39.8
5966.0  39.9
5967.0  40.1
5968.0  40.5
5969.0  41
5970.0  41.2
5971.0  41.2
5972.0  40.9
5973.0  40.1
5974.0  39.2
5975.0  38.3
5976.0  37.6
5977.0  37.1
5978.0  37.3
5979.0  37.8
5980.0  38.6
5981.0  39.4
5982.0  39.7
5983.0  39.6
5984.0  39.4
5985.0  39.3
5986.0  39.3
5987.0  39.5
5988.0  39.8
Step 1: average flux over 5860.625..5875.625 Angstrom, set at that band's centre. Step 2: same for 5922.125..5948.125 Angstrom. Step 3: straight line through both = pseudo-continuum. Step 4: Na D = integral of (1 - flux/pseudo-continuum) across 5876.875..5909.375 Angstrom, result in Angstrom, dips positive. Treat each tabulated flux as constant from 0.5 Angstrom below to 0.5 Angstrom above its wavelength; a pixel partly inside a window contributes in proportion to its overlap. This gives 4.62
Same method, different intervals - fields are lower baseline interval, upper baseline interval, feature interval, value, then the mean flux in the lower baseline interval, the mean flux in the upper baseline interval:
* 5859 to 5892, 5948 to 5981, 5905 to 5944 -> -1.9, 37.3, 39.9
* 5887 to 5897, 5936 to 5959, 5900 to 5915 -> -4.7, 27.1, 40.3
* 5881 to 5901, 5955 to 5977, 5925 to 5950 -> -2.7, 31.4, 39.8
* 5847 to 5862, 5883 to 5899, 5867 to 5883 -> -2.9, 39.4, 29.9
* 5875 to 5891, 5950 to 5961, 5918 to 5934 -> -1.1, 35.3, 40.5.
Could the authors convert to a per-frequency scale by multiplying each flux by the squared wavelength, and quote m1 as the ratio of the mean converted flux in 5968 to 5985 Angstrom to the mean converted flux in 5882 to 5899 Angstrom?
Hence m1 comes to 1.34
